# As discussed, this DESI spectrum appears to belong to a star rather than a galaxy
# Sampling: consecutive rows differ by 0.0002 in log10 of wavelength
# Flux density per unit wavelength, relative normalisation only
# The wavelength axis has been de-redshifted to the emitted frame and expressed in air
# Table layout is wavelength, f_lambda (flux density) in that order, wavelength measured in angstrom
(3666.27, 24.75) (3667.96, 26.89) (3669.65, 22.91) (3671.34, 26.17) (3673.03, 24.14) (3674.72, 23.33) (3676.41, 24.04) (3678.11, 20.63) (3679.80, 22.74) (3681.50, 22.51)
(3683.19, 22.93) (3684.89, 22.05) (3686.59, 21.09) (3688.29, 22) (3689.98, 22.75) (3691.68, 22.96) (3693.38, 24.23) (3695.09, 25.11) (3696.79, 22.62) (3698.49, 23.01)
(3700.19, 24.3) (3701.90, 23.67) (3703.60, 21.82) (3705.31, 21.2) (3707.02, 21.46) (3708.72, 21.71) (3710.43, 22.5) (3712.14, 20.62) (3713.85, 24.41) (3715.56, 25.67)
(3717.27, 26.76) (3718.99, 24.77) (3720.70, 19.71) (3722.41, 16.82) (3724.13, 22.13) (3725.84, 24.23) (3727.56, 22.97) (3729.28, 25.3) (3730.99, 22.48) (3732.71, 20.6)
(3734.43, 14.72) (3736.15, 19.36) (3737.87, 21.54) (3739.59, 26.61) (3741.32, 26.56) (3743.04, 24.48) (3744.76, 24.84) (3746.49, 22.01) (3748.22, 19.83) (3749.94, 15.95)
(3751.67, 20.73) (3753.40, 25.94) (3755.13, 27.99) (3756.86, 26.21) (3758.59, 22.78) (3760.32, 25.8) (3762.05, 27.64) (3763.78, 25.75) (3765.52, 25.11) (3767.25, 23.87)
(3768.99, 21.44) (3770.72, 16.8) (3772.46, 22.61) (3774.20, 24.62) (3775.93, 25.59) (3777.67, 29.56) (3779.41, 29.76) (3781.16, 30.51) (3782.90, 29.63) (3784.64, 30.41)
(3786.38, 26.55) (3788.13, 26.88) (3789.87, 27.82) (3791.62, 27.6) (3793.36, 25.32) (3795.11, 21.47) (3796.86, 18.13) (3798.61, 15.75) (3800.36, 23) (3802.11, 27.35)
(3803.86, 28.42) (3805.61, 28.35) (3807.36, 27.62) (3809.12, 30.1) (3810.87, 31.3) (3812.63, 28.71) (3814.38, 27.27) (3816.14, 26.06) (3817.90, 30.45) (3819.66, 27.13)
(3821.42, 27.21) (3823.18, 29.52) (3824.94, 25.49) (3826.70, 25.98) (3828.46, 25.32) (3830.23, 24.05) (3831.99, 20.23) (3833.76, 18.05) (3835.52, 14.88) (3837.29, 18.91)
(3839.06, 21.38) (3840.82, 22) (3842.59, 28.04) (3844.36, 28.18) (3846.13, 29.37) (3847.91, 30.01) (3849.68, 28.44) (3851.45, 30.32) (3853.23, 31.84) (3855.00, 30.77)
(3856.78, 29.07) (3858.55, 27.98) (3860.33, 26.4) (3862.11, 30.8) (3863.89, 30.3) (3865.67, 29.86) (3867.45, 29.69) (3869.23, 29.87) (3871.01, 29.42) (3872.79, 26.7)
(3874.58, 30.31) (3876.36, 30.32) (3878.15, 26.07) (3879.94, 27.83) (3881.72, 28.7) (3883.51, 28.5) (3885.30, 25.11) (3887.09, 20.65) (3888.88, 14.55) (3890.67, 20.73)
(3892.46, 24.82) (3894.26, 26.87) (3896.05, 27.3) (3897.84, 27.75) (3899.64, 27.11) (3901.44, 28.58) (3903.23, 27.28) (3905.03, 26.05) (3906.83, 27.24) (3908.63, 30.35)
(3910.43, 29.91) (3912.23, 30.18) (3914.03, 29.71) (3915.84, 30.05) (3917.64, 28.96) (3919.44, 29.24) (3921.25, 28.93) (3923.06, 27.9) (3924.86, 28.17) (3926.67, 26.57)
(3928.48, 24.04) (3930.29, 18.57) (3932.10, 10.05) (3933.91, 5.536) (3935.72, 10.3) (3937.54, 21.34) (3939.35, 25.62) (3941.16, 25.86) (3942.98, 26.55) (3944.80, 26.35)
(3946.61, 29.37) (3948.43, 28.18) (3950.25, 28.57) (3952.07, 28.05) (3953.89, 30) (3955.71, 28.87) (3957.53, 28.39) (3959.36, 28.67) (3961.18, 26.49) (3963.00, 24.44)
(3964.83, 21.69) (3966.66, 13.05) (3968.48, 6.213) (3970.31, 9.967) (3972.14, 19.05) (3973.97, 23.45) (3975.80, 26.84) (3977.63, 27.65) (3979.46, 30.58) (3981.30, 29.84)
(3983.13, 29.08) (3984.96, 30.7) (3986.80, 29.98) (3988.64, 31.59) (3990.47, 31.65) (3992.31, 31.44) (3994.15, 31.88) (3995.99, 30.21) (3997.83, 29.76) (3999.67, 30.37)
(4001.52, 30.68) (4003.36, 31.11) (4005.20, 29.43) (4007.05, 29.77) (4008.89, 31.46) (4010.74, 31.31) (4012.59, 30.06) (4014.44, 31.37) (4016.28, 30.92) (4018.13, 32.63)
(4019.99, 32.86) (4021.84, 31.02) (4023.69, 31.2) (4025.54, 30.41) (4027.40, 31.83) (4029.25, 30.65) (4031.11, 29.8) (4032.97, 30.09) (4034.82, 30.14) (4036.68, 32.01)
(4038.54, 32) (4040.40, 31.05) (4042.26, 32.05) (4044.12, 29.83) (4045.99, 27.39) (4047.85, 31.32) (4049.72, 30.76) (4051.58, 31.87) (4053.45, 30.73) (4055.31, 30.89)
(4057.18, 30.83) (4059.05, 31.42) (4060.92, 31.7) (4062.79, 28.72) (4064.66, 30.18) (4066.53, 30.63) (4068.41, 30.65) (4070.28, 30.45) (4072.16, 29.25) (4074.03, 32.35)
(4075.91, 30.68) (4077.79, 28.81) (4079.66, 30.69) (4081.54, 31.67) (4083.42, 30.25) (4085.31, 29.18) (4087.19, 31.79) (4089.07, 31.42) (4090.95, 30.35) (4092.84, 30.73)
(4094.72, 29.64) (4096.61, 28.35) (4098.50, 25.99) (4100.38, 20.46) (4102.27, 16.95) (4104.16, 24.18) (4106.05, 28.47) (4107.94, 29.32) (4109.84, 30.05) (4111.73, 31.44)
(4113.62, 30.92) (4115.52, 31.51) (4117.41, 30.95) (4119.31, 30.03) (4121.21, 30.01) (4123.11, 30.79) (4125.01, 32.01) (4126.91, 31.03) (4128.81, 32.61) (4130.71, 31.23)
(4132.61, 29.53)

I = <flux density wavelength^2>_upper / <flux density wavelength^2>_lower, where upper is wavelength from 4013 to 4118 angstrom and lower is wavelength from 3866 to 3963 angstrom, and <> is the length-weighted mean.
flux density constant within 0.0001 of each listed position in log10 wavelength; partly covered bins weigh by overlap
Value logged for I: 1.2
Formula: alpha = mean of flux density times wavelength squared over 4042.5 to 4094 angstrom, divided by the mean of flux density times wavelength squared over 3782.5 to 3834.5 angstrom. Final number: 1.3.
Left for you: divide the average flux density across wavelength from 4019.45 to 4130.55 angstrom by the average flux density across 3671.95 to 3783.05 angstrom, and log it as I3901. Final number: 1.3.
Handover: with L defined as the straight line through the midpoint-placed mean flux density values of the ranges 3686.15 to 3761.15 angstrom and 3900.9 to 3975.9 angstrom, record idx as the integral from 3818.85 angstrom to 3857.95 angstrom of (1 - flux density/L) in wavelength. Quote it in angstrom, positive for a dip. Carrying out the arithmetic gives -3.5 angstrom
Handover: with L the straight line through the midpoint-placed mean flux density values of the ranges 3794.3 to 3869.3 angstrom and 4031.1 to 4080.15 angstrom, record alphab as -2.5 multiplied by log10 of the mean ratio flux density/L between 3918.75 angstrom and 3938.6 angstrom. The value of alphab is 0.32 mag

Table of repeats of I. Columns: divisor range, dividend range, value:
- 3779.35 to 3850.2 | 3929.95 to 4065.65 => 1.18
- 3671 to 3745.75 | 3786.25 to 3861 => 1.21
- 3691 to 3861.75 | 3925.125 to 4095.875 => 1.29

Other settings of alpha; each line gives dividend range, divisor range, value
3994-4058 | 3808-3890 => 1.26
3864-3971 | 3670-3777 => 1.21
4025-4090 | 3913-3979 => 1.37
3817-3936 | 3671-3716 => 1.25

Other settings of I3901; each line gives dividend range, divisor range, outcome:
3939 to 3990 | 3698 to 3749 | 1.14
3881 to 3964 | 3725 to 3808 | 1.05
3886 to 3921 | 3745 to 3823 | 1.05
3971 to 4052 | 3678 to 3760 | 1.33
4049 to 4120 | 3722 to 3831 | 1.19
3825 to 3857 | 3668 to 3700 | 1.09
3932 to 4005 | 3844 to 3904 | 0.92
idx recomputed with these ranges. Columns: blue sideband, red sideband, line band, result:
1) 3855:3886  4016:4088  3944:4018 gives 6.1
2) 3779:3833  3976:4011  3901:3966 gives 7.7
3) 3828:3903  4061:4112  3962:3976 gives 5.0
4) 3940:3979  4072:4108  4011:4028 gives -3.3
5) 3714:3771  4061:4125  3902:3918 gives -1.7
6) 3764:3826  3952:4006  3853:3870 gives -2.1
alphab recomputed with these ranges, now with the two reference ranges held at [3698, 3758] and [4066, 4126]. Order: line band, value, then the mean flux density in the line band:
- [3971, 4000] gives -0.06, 28.8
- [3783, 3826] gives -0.11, 26.6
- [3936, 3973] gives 0.14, 23.6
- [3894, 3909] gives -0.07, 27.6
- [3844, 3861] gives -0.18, 29.3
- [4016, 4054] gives -0.10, 31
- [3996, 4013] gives -0.10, 30.4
